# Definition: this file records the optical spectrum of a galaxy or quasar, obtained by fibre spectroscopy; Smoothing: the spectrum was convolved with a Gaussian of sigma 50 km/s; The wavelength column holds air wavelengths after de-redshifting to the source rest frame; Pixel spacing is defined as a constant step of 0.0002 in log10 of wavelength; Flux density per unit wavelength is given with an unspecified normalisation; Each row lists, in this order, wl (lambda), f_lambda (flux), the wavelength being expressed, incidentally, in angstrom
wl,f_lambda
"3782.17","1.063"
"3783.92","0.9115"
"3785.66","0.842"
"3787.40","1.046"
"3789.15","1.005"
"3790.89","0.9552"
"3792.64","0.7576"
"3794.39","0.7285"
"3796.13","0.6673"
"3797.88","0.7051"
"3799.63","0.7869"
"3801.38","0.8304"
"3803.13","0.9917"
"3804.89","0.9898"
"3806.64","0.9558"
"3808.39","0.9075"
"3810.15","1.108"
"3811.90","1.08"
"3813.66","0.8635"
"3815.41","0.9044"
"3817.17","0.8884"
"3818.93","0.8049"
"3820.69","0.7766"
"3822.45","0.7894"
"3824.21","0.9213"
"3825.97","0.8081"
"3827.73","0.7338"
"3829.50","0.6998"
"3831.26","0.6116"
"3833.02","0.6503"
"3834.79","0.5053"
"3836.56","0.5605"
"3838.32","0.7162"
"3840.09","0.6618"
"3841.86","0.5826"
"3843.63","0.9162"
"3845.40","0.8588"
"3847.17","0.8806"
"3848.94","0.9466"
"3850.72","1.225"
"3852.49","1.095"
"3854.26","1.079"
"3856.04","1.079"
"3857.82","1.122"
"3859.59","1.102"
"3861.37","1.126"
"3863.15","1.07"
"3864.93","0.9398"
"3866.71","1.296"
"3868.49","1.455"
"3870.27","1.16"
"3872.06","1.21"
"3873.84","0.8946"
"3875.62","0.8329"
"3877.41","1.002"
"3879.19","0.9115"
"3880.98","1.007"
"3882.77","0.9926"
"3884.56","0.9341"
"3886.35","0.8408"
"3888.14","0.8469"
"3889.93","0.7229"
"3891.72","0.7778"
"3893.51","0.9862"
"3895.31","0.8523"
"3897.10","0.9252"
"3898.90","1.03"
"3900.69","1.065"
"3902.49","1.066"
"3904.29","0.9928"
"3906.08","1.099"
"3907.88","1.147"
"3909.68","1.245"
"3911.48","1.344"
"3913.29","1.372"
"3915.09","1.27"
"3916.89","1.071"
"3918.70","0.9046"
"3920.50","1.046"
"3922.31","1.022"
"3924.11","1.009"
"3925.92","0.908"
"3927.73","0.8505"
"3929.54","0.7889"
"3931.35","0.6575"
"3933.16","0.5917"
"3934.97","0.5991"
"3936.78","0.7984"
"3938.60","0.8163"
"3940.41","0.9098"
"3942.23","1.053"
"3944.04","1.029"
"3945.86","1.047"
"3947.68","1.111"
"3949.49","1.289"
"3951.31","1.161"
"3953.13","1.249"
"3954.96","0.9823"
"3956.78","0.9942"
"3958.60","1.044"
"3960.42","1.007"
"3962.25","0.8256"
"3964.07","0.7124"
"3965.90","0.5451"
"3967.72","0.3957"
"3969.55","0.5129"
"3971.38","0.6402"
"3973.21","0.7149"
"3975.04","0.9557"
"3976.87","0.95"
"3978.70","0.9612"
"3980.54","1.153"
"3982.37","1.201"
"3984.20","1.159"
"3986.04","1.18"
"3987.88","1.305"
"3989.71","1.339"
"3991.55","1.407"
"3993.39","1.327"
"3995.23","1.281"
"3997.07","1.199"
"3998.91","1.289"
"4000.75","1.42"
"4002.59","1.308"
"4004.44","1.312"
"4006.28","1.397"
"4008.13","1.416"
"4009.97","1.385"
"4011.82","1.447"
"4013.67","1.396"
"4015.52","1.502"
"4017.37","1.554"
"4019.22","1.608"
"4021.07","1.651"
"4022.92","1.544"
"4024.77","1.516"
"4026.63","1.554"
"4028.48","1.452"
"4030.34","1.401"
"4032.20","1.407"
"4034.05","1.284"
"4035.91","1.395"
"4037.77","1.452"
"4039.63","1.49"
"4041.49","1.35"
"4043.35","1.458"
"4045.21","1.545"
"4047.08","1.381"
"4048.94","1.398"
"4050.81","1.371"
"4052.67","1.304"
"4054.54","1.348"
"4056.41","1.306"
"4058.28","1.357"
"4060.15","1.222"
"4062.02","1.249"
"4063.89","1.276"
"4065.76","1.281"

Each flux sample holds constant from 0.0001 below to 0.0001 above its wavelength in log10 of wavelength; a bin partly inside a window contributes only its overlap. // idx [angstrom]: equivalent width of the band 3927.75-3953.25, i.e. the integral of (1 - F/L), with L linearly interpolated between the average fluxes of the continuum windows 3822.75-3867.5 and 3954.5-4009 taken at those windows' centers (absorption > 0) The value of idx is 2.3 angstrom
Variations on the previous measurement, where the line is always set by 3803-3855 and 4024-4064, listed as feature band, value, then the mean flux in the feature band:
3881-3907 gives 1.83 angstrom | 0.941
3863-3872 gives -2.39 angstrom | 1.2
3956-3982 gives 8.19 angstrom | 0.822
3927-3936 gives 3.33 angstrom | 0.696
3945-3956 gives 0.14 angstrom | 1.14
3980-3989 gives 0.25 angstrom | 1.21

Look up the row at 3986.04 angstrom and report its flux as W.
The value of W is 1.18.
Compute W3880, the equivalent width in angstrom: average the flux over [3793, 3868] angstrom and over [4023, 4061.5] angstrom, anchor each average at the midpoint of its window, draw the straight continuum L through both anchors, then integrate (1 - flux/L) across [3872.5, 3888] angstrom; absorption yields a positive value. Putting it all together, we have 1.1 angstrom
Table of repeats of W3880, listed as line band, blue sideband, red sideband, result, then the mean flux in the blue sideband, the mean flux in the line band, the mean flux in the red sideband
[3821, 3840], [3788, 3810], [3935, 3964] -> 4.1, 0.867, 0.7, 0.999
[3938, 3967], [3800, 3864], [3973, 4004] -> 3.6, 0.884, 0.984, 1.2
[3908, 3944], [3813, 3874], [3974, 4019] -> 4.7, 0.914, 0.966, 1.29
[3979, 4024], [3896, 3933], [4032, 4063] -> -3.8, 1.03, 1.36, 1.37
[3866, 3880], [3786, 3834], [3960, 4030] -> -1.8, 0.85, 1.09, 1.2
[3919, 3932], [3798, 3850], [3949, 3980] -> -0.6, 0.818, 0.903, 0.876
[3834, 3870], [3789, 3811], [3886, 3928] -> -0.7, 0.872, 0.966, 1.02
